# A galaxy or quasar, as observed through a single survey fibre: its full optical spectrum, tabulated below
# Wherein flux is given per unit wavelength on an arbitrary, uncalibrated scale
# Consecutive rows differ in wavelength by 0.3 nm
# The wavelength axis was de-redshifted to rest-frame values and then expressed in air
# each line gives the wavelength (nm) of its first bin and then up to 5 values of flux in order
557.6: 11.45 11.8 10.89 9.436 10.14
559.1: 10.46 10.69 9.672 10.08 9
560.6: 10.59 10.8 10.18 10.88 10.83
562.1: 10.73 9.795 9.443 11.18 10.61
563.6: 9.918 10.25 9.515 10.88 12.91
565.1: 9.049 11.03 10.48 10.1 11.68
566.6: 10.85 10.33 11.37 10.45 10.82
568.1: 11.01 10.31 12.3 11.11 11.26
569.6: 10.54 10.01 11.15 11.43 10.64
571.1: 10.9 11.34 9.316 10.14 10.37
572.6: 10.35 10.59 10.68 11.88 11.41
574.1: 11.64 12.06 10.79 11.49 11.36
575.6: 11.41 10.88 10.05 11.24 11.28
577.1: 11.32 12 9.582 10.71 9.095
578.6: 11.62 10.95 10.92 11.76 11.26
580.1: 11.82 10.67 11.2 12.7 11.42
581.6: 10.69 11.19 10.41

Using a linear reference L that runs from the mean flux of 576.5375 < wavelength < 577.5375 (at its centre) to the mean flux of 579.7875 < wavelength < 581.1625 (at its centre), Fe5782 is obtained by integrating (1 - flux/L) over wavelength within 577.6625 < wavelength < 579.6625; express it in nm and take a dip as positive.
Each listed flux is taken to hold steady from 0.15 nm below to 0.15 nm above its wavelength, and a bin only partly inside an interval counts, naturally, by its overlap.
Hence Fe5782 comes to 0.138 nm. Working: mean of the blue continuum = 11.5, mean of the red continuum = 11.6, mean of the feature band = 10.7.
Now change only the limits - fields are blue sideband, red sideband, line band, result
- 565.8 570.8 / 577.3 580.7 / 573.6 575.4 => -0.09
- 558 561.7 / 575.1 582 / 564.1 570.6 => -0.16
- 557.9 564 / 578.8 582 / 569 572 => 0.03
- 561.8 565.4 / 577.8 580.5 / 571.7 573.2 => 0.06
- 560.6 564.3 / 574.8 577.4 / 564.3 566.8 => -0.07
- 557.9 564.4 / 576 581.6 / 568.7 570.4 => -0.05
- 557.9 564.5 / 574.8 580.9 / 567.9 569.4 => -0.08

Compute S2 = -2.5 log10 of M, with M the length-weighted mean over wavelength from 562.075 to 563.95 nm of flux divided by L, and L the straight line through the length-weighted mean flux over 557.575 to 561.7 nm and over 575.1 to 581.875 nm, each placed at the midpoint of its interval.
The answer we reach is 0.03 mag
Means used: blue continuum 10.4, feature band 10.2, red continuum 11.1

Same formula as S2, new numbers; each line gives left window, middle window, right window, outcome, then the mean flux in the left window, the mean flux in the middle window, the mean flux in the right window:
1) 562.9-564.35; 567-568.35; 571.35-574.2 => -0.038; 10.3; 10.8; 10.7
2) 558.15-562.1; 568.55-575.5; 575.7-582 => -0.021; 10.3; 11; 11.1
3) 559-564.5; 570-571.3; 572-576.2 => -0.015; 10.3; 11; 11.1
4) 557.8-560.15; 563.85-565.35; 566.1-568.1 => 0.017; 10.4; 10.6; 10.9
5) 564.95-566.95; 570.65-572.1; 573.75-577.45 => 0.047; 10.5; 10.5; 11.3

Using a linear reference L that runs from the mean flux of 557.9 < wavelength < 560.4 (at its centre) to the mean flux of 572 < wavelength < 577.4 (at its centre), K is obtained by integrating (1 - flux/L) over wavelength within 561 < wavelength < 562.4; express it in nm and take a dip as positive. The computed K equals -0.033 nm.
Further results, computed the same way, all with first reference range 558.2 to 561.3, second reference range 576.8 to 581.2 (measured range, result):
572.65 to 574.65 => -0.08 nm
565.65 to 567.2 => -0.04 nm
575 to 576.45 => -0.01 nm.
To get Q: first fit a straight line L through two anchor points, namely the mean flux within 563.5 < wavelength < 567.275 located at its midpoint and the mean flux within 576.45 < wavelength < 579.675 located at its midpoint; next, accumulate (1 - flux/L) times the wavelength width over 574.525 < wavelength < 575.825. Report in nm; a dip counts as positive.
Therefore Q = -0.05 nm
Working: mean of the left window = 10.6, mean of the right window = 10.9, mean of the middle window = 11.3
